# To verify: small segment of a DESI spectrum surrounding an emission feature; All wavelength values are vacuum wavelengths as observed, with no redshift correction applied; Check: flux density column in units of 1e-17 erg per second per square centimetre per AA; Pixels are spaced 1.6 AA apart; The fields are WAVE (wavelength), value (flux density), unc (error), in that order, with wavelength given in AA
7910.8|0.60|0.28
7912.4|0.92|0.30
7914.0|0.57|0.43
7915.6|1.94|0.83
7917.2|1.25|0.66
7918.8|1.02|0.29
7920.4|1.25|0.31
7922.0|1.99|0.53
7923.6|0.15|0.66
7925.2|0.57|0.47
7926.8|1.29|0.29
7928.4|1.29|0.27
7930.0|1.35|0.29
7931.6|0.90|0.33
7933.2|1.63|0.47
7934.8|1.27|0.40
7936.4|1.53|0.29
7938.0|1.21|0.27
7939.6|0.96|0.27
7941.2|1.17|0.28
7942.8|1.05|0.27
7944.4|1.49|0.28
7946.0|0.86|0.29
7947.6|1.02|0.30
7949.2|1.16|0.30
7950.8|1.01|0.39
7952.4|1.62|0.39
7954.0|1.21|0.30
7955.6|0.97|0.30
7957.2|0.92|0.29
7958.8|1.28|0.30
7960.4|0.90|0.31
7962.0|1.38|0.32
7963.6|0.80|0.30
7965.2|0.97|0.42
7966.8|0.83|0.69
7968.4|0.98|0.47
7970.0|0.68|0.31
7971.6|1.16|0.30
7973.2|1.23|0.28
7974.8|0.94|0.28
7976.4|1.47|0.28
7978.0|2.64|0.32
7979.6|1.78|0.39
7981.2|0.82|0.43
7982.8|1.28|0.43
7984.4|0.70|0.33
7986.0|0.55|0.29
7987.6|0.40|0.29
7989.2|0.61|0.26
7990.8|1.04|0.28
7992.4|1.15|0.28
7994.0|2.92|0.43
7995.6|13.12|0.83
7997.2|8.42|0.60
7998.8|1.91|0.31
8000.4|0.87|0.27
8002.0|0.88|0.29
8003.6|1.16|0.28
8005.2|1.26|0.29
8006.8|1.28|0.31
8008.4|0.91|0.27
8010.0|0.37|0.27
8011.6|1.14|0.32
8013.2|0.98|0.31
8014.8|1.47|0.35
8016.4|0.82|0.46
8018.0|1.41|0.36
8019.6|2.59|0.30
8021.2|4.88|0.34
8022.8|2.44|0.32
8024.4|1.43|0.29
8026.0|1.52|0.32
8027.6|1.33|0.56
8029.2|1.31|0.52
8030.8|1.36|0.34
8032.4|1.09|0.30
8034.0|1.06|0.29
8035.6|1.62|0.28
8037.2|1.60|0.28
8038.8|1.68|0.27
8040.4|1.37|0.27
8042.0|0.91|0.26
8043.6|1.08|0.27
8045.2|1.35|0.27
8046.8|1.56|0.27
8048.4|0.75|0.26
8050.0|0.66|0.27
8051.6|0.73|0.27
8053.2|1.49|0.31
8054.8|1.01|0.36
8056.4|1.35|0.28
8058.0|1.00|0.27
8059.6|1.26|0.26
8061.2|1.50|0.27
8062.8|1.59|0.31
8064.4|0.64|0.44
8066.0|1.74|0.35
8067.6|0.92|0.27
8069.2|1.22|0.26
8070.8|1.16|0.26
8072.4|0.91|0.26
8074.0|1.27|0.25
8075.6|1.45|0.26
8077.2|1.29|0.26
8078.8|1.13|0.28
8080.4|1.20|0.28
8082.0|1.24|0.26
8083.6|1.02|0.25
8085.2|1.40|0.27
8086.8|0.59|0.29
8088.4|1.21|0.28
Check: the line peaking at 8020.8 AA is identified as [N II]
